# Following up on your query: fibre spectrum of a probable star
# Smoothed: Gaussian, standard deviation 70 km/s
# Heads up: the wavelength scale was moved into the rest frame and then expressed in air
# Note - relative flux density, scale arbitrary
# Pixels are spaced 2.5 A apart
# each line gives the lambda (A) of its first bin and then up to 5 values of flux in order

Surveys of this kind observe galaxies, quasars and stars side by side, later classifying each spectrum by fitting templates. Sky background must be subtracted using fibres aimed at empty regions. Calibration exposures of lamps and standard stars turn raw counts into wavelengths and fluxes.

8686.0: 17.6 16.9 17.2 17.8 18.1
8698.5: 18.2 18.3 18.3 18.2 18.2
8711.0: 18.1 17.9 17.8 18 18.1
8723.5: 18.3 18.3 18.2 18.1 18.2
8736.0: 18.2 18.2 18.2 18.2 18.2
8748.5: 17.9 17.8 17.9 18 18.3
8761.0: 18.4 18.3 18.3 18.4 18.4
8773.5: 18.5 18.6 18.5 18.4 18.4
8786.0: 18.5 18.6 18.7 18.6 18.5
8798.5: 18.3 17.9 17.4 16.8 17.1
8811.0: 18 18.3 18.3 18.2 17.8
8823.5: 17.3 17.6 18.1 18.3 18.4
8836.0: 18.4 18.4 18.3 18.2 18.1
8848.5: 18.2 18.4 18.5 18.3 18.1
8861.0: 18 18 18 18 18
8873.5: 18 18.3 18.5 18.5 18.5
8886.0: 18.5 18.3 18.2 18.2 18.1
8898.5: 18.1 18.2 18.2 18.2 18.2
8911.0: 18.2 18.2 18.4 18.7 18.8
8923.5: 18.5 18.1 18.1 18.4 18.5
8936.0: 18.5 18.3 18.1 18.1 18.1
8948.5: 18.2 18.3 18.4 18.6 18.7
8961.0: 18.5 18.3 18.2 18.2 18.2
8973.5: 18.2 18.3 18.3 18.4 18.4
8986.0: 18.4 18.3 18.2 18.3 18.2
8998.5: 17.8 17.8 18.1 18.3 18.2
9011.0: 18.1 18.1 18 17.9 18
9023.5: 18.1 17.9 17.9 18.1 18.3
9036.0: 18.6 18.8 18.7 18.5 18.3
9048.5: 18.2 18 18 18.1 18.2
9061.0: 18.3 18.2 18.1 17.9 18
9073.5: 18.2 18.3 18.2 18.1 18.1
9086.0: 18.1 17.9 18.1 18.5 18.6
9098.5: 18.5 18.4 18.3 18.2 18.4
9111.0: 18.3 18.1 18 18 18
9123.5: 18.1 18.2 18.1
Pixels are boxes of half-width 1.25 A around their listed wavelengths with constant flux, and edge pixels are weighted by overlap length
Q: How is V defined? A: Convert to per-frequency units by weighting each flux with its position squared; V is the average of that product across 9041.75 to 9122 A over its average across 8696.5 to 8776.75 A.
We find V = 1.08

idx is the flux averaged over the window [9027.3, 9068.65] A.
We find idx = 18.3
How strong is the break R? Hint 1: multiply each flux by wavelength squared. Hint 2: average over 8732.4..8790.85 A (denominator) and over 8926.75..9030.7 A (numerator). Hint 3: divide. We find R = 1.05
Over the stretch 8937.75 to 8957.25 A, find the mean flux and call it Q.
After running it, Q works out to 18.3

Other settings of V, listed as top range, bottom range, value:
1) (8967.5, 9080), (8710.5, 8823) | 1.06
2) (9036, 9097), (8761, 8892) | 1.06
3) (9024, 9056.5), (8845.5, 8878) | 1.05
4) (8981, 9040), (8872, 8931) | 1.02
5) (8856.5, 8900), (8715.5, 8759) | 1.04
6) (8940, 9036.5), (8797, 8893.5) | 1.04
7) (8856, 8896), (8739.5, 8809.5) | 1.02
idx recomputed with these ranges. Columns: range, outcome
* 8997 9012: 18.1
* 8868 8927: 18.3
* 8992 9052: 18.2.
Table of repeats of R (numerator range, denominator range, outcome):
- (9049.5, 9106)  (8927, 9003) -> 1.02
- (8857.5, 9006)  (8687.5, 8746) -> 1.06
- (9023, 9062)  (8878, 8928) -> 1.03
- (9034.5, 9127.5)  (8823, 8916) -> 1.05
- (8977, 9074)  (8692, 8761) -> 1.07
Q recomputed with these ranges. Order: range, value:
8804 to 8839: 17.9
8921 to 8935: 18.4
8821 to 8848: 18.1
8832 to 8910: 18.2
